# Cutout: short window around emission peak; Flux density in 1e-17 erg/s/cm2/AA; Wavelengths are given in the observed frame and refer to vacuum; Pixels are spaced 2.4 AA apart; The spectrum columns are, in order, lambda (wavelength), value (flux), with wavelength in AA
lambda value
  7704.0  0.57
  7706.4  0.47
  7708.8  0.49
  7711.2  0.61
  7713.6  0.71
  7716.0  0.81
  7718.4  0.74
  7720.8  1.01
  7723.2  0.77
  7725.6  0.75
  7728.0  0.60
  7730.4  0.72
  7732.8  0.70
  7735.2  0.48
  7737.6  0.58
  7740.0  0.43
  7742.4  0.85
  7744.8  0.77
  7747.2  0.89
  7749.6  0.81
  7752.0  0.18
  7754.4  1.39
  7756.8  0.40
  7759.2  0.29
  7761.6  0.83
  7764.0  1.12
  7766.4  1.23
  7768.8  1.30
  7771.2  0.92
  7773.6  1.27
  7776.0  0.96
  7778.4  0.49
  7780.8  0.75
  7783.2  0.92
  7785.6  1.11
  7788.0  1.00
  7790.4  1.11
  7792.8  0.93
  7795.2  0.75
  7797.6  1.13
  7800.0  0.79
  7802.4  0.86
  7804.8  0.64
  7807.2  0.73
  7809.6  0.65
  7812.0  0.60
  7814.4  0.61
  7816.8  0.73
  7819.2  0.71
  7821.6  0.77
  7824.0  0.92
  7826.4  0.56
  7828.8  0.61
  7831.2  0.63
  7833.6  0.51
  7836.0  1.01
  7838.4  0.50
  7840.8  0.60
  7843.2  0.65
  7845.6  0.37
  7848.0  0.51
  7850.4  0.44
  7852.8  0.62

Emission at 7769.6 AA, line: Mg II 2798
